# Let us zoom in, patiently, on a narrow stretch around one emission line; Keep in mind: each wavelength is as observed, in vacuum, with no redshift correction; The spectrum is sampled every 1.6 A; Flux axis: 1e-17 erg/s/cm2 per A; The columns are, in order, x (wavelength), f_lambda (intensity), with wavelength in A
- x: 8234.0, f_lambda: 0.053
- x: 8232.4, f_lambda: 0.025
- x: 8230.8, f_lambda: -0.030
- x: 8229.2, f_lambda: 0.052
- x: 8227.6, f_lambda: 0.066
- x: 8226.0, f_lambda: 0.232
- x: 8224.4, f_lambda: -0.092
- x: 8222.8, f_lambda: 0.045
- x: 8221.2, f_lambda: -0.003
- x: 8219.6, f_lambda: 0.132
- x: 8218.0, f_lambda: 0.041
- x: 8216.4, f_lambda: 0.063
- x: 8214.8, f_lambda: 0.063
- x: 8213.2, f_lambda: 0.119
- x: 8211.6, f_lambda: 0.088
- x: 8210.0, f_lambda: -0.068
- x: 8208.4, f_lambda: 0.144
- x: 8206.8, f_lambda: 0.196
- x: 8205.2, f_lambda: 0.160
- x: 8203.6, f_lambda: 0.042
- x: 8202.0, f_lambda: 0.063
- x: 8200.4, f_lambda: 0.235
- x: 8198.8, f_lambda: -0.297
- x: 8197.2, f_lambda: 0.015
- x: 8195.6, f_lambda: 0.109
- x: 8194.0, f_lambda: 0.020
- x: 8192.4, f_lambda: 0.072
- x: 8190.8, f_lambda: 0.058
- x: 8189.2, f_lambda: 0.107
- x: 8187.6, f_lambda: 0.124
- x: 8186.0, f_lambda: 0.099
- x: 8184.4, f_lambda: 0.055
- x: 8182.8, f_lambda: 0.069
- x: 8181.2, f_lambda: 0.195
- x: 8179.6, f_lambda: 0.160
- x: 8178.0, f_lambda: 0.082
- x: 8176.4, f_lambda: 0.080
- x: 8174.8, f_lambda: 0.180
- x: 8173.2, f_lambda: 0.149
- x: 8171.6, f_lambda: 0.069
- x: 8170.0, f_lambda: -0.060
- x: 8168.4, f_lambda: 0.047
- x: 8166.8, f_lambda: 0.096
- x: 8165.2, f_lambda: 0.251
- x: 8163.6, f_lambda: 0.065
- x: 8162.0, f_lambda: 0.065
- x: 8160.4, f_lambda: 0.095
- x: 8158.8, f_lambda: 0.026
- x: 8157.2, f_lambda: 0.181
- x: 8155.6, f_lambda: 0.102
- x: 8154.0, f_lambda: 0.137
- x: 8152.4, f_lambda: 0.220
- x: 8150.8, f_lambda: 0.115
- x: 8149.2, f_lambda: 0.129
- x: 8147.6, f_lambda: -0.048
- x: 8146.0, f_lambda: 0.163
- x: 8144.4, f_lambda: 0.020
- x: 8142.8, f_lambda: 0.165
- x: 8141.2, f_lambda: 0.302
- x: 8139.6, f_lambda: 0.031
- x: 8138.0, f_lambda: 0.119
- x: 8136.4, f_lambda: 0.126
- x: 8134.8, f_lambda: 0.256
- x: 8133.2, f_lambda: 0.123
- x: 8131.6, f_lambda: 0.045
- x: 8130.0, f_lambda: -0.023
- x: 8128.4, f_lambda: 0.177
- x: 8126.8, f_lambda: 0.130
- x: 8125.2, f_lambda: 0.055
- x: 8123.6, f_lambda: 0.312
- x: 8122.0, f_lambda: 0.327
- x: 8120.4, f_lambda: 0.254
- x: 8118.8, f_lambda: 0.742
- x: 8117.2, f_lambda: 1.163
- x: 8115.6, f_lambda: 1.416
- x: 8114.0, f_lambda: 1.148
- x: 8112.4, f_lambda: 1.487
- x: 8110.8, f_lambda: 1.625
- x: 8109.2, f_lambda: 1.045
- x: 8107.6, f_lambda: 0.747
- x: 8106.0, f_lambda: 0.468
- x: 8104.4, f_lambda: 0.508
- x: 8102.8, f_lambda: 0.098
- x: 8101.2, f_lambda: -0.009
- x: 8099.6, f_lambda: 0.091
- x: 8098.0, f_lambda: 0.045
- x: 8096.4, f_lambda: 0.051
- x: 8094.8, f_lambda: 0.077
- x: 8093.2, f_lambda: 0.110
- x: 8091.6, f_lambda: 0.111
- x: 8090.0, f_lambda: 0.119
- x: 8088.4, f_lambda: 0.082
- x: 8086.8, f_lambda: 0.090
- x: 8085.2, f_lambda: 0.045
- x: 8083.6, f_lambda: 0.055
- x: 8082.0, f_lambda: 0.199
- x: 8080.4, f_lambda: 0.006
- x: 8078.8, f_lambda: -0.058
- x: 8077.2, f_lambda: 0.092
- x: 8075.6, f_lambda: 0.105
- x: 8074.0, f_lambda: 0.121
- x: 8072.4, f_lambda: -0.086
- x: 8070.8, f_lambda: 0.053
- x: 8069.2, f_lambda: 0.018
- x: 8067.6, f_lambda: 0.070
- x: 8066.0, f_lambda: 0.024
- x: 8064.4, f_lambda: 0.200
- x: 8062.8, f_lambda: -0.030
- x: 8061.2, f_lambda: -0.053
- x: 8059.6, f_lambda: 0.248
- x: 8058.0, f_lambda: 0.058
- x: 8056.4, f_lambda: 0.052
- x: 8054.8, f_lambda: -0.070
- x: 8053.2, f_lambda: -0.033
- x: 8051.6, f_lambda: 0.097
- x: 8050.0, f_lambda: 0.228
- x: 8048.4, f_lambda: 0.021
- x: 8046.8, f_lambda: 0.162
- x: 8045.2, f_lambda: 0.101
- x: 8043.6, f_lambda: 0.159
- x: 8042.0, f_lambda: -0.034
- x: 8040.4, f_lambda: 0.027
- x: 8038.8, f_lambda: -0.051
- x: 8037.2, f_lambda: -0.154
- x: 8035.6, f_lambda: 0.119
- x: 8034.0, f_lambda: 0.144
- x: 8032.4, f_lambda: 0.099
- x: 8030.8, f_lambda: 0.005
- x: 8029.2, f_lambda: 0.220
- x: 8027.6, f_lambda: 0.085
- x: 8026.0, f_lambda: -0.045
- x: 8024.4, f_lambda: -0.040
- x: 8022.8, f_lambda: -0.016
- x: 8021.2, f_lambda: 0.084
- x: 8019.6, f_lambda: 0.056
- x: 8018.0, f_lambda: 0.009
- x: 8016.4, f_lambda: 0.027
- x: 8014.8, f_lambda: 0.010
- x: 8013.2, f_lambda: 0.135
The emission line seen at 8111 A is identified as [O II] 3727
